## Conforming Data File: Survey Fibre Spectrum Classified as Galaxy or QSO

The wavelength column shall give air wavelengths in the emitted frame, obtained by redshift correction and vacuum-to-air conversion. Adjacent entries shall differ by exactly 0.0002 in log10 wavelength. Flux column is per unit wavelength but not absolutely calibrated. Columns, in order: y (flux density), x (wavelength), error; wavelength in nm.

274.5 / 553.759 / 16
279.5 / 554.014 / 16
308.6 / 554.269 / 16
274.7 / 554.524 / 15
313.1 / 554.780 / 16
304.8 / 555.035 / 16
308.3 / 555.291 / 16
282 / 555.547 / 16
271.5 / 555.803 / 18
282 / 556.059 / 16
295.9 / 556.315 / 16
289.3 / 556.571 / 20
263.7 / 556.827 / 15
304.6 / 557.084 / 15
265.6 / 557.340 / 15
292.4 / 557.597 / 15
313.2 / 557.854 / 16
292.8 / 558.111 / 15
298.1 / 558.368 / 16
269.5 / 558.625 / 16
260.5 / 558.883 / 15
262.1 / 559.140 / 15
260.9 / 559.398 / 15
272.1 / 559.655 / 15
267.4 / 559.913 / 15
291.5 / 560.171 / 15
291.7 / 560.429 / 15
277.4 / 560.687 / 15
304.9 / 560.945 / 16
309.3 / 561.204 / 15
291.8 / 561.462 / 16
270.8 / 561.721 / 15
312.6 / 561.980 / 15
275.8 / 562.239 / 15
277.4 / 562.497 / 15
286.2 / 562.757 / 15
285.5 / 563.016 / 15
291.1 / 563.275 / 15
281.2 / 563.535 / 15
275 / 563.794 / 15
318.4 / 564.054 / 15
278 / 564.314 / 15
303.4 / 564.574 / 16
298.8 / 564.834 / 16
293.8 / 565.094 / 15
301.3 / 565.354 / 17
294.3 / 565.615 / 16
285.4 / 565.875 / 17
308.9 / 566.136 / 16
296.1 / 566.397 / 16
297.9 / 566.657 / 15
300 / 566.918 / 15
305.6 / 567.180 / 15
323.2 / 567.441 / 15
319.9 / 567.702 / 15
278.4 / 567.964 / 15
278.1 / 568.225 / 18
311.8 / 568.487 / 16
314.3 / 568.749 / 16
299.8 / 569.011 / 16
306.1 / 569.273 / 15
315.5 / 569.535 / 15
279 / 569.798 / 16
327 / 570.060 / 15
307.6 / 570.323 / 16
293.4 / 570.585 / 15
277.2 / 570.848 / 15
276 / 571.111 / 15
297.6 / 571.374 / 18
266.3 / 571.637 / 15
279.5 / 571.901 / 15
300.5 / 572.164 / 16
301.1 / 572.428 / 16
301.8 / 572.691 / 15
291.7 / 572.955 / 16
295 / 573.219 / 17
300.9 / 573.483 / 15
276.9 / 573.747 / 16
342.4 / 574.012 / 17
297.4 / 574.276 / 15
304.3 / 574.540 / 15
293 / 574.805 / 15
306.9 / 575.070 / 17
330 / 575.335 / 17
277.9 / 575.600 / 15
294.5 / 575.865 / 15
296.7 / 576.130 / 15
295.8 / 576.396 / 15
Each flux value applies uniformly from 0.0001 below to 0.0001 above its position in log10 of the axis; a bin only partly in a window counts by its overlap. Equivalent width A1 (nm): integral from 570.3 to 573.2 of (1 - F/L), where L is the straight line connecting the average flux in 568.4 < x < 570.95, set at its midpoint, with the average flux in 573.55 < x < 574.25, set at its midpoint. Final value 0.15 nm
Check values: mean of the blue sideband 303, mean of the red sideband 307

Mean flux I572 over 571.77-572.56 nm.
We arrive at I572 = 294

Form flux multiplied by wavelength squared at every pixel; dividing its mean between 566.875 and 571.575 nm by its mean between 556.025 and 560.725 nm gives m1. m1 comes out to 1.11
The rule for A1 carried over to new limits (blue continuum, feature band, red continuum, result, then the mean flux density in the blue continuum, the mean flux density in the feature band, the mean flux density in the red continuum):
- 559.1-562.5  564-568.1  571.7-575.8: -0.14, 284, 300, 299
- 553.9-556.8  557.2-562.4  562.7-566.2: 0.14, 291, 284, 293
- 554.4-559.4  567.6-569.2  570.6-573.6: -0.06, 286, 300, 290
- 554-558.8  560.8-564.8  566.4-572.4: 0.04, 290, 291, 298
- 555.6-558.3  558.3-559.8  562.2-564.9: 0.10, 287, 269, 288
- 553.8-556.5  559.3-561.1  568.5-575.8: 0.07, 291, 282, 299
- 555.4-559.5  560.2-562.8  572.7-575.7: -0.03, 282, 290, 302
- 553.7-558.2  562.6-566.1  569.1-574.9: 0.02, 290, 292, 297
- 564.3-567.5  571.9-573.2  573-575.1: 0.02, 299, 297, 301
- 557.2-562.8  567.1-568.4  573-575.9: -0.03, 284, 301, 302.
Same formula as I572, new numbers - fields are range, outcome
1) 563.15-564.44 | 289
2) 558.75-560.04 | 265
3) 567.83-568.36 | 279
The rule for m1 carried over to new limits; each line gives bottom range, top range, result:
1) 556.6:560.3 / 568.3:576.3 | 1.12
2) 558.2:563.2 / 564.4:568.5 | 1.08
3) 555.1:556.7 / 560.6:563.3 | 1.02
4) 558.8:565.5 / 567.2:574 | 1.07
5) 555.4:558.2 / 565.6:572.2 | 1.08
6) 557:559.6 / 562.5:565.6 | 1.06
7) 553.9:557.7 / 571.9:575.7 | 1.11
